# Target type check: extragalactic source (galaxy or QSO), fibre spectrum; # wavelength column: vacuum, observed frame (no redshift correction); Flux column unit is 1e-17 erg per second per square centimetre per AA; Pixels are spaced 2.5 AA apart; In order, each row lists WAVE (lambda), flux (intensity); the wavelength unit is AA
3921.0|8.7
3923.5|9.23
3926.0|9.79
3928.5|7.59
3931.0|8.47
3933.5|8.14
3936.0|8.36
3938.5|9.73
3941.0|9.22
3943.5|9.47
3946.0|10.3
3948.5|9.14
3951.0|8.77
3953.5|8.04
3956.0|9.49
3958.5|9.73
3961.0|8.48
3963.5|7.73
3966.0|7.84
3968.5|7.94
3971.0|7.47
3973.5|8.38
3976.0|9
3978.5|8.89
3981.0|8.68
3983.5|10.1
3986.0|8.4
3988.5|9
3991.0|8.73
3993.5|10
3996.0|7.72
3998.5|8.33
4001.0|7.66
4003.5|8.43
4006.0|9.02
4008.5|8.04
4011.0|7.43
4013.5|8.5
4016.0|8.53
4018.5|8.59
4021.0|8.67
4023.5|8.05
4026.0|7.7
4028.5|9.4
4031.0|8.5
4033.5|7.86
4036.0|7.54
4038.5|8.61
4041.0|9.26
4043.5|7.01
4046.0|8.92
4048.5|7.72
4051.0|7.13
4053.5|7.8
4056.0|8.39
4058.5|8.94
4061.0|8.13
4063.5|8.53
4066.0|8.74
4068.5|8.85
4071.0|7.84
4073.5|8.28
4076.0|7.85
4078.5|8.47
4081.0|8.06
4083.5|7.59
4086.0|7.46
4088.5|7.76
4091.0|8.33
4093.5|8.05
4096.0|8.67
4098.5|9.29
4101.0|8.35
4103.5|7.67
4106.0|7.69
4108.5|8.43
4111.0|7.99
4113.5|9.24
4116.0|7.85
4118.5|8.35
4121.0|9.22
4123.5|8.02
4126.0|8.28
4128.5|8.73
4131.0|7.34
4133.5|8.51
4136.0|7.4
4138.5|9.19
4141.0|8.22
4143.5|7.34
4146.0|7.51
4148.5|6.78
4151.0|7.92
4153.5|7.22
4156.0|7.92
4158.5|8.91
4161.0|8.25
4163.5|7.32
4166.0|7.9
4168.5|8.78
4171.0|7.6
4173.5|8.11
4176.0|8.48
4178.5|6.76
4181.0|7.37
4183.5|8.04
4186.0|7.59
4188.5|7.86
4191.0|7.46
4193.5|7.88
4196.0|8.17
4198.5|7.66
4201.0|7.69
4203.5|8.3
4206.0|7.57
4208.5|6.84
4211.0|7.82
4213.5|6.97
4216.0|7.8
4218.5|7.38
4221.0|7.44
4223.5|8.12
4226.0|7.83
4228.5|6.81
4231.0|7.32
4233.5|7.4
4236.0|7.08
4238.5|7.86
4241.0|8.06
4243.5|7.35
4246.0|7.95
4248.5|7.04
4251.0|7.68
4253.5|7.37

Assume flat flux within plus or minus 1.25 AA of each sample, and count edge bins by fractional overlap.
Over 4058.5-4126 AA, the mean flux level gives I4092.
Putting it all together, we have 8.27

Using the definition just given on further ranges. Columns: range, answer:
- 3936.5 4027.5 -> 8.64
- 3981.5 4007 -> 8.73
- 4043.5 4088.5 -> 8.12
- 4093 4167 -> 8.12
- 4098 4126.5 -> 8.34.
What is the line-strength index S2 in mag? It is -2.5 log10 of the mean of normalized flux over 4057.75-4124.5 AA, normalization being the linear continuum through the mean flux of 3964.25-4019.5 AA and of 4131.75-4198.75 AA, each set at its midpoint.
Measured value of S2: -0.02 mag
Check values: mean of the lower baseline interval 8.48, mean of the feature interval 8.28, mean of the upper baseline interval 7.86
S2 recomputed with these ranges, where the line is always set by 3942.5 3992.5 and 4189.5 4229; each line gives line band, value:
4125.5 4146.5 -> -0.01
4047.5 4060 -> 0.05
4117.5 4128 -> -0.06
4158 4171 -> -0.04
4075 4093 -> 0.04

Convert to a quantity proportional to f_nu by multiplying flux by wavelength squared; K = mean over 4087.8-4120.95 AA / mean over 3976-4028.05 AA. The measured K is 1.02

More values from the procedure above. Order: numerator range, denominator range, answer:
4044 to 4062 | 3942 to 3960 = 0.92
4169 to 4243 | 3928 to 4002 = 0.99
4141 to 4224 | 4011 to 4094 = 1.00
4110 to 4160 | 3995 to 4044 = 1.04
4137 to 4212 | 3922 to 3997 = 0.99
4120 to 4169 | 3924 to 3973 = 1.01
